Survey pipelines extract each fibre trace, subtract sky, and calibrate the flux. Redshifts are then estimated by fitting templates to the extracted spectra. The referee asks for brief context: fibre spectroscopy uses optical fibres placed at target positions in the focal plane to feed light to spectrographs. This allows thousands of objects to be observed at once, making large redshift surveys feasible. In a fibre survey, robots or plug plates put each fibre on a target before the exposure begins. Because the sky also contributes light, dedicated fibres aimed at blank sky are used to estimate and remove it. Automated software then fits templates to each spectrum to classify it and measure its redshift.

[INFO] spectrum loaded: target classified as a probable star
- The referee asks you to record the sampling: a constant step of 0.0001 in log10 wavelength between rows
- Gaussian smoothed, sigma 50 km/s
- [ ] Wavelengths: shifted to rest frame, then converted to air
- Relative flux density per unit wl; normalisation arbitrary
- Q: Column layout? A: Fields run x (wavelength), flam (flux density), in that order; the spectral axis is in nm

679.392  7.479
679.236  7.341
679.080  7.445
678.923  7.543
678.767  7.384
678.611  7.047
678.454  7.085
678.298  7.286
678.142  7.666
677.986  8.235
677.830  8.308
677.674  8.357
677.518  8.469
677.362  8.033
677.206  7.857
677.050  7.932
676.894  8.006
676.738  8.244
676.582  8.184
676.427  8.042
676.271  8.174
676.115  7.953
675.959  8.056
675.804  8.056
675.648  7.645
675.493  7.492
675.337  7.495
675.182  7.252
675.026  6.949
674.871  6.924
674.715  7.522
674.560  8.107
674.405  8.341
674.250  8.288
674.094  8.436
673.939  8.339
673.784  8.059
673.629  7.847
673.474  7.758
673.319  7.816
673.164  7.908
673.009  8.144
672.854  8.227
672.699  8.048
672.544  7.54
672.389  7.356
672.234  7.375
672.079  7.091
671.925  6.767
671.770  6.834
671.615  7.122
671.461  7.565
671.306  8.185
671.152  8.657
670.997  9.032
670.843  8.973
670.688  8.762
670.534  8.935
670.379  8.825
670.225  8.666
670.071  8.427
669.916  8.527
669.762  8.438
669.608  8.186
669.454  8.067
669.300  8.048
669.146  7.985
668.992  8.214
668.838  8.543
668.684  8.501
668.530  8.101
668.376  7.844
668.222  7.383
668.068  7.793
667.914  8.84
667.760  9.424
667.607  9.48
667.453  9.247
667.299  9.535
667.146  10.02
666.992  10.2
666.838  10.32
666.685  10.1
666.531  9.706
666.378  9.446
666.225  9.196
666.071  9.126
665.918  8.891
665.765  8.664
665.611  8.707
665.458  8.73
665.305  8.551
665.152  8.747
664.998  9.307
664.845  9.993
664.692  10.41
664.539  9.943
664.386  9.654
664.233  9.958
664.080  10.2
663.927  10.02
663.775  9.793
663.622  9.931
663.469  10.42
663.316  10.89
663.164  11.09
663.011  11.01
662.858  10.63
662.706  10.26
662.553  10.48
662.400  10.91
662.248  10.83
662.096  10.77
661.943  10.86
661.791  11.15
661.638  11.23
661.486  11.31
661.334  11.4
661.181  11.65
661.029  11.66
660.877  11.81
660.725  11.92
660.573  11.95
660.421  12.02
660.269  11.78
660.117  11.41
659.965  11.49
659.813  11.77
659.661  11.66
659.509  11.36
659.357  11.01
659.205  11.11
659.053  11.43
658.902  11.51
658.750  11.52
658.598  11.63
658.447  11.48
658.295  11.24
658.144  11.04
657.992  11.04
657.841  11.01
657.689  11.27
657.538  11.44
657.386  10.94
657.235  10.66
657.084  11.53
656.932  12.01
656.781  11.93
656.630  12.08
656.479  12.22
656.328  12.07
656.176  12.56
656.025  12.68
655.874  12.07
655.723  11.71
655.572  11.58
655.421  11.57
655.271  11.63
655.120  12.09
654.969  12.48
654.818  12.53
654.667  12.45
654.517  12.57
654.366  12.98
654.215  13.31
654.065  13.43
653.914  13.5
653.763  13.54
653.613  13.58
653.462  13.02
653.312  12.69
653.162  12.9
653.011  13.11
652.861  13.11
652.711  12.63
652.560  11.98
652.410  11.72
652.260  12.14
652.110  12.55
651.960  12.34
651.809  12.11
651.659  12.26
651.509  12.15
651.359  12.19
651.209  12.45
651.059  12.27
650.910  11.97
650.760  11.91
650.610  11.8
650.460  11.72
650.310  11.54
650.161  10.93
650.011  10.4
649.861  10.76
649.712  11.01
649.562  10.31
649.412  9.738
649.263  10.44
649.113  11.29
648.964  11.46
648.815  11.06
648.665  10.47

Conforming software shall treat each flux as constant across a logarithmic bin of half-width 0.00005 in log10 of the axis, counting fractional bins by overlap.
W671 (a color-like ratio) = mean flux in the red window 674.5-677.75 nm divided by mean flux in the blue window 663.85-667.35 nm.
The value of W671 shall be 0.8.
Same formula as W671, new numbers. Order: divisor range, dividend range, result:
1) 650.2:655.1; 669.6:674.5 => 0.65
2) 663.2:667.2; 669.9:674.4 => 0.83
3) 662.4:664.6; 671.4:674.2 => 0.74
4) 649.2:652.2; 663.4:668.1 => 0.82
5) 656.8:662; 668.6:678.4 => 0.70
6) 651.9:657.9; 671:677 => 0.63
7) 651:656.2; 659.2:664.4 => 0.88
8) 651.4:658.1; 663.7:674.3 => 0.71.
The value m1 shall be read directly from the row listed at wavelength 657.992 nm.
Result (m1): 11.04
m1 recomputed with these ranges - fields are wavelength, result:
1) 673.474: 7.758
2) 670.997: 9.032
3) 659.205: 11.11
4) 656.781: 11.93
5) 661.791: 11.15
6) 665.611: 8.707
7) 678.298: 7.286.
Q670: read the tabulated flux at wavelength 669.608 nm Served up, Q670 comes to 8.186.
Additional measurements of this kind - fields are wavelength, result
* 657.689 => 11.27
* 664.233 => 9.958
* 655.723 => 11.71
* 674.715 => 7.522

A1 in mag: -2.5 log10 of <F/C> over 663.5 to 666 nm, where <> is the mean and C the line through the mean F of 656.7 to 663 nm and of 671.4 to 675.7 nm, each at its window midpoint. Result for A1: 0.06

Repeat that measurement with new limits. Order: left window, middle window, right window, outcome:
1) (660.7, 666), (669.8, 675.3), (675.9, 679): 0.10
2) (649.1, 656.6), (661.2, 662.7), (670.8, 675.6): -0.08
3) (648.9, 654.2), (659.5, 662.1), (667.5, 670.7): -0.14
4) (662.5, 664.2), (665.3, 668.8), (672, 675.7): 0.05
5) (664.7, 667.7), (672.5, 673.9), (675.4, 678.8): 0.06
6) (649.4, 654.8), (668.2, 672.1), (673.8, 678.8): 0.10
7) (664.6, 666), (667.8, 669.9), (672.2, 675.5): 0.05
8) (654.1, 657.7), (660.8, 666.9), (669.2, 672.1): -0.02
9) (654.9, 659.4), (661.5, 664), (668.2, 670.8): -0.05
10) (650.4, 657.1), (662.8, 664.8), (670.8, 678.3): -0.01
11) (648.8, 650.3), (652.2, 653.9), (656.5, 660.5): -0.16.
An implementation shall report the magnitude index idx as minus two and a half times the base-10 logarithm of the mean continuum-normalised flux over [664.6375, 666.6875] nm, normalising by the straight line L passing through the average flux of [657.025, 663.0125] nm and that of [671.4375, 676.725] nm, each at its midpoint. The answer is 0.07 mag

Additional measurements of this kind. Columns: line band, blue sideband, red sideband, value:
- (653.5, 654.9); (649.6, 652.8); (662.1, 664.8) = -0.142 mag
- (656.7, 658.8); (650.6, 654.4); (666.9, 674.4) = 0.002 mag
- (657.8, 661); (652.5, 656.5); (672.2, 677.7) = -0.003 mag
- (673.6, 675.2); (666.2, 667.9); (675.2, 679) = 0.067 mag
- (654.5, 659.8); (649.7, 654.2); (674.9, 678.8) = -0.031 mag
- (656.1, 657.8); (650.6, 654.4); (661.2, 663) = 0.014 mag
